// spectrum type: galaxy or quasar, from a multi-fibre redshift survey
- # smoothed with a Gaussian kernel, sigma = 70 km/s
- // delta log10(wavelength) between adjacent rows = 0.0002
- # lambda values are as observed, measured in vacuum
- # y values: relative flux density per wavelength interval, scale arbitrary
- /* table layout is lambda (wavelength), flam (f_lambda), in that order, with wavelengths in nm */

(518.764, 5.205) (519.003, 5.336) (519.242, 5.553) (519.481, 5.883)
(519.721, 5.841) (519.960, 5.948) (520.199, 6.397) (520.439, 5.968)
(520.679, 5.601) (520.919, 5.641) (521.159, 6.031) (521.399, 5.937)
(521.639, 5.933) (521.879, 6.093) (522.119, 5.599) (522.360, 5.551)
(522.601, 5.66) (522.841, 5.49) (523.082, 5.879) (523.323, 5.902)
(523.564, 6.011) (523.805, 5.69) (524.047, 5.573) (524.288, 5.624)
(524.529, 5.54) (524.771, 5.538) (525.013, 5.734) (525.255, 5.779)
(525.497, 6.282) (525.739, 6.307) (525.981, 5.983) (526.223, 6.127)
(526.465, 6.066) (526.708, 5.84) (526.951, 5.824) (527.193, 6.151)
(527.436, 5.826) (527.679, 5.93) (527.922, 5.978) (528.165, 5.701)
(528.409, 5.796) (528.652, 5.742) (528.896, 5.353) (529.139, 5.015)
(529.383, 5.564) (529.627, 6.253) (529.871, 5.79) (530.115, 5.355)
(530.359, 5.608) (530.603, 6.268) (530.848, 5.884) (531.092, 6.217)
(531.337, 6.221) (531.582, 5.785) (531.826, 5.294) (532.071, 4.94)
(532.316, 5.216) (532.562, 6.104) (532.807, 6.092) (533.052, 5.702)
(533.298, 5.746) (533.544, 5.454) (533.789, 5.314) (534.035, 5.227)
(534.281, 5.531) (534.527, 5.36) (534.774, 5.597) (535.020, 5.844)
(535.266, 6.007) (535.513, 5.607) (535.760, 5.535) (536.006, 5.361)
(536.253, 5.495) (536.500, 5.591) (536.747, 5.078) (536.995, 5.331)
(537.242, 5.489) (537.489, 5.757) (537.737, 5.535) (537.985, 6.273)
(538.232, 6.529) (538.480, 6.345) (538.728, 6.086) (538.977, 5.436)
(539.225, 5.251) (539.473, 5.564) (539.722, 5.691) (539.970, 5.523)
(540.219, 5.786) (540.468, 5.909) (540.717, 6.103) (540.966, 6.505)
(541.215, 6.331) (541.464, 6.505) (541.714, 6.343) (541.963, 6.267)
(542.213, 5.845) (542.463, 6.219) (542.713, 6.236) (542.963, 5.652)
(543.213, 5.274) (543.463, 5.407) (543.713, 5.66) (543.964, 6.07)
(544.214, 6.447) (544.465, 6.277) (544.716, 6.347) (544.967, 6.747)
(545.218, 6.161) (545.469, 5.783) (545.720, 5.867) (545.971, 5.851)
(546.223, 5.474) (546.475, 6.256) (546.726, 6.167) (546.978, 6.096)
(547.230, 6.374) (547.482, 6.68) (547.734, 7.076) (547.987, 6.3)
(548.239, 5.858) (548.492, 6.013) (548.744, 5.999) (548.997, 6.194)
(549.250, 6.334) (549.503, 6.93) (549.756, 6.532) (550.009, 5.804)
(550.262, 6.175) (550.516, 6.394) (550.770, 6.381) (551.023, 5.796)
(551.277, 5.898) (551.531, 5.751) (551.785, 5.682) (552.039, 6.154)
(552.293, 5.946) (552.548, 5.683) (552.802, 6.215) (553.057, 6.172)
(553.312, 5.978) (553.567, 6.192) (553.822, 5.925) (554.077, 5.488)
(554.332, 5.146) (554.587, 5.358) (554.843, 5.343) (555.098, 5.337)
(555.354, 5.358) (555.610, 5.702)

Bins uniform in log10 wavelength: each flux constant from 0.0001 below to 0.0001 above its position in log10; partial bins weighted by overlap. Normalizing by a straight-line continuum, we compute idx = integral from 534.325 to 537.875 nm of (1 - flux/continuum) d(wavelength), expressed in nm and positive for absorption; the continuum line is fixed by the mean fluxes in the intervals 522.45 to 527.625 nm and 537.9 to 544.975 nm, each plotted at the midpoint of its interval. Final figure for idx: 0.25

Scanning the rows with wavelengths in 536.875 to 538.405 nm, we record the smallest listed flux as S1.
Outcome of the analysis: 5.331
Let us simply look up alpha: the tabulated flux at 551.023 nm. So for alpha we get 5.796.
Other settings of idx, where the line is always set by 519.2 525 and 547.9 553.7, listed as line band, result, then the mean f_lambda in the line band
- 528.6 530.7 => 0.08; 5.65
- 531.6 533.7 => 0.12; 5.58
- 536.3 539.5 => 0.13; 5.71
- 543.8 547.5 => -0.07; 6.15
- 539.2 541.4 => 0.03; 5.9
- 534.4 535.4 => 0.04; 5.7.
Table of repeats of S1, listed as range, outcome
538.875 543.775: 5.251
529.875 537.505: 4.94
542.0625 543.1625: 5.652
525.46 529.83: 5.015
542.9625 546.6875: 5.274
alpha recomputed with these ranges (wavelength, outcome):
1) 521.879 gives 6.093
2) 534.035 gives 5.227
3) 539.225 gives 5.251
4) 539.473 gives 5.564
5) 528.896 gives 5.353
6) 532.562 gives 6.104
